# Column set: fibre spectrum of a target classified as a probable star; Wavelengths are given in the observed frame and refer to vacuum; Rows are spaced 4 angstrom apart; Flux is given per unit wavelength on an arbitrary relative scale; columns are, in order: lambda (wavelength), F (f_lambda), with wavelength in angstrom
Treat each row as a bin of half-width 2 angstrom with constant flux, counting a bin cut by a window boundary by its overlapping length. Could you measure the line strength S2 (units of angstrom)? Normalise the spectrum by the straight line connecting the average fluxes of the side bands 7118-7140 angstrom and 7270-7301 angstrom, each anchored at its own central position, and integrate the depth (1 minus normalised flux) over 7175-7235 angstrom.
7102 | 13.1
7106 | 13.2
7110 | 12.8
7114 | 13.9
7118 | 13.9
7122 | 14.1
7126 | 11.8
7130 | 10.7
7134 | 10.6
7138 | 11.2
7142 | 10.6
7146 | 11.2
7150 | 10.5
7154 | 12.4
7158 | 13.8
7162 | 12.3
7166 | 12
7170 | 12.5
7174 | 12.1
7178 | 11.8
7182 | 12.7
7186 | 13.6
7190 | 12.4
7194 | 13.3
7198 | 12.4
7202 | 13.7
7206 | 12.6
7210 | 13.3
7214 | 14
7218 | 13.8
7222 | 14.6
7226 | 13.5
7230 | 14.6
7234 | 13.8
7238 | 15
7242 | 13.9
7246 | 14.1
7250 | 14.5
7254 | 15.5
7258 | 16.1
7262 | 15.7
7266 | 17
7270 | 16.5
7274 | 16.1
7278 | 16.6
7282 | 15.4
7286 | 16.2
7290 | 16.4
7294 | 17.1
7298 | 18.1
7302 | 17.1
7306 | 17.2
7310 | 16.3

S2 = 3.6 angstrom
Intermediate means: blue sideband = 11.9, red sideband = 16.6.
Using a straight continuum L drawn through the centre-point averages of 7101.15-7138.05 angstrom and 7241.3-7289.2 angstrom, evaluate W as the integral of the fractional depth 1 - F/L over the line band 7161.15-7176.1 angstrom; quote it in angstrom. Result 1.5 angstrom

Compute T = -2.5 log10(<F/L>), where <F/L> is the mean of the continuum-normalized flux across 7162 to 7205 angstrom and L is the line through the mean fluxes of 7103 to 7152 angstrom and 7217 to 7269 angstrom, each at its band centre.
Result 0.06 mag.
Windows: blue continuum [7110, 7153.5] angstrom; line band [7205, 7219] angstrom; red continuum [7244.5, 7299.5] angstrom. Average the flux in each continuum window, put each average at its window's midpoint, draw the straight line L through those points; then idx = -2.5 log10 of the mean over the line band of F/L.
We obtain 0.07 mag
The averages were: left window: 11.9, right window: 16.1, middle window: 13.5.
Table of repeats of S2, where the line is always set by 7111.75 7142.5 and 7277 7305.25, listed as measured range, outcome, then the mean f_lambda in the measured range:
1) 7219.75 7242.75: 1.2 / 14.2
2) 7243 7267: 0.6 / 15.4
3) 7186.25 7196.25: 0.7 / 13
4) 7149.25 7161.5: 0.5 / 12.4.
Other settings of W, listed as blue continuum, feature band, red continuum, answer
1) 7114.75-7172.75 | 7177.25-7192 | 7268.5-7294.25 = 0.65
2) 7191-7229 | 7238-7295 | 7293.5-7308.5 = 0.53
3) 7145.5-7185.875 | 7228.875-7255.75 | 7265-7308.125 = 1.04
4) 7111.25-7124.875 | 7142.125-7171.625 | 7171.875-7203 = 2.63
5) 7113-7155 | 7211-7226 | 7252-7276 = 0.66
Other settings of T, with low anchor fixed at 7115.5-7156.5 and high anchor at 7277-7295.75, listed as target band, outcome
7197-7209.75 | 0.07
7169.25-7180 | 0.07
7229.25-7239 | 0.02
